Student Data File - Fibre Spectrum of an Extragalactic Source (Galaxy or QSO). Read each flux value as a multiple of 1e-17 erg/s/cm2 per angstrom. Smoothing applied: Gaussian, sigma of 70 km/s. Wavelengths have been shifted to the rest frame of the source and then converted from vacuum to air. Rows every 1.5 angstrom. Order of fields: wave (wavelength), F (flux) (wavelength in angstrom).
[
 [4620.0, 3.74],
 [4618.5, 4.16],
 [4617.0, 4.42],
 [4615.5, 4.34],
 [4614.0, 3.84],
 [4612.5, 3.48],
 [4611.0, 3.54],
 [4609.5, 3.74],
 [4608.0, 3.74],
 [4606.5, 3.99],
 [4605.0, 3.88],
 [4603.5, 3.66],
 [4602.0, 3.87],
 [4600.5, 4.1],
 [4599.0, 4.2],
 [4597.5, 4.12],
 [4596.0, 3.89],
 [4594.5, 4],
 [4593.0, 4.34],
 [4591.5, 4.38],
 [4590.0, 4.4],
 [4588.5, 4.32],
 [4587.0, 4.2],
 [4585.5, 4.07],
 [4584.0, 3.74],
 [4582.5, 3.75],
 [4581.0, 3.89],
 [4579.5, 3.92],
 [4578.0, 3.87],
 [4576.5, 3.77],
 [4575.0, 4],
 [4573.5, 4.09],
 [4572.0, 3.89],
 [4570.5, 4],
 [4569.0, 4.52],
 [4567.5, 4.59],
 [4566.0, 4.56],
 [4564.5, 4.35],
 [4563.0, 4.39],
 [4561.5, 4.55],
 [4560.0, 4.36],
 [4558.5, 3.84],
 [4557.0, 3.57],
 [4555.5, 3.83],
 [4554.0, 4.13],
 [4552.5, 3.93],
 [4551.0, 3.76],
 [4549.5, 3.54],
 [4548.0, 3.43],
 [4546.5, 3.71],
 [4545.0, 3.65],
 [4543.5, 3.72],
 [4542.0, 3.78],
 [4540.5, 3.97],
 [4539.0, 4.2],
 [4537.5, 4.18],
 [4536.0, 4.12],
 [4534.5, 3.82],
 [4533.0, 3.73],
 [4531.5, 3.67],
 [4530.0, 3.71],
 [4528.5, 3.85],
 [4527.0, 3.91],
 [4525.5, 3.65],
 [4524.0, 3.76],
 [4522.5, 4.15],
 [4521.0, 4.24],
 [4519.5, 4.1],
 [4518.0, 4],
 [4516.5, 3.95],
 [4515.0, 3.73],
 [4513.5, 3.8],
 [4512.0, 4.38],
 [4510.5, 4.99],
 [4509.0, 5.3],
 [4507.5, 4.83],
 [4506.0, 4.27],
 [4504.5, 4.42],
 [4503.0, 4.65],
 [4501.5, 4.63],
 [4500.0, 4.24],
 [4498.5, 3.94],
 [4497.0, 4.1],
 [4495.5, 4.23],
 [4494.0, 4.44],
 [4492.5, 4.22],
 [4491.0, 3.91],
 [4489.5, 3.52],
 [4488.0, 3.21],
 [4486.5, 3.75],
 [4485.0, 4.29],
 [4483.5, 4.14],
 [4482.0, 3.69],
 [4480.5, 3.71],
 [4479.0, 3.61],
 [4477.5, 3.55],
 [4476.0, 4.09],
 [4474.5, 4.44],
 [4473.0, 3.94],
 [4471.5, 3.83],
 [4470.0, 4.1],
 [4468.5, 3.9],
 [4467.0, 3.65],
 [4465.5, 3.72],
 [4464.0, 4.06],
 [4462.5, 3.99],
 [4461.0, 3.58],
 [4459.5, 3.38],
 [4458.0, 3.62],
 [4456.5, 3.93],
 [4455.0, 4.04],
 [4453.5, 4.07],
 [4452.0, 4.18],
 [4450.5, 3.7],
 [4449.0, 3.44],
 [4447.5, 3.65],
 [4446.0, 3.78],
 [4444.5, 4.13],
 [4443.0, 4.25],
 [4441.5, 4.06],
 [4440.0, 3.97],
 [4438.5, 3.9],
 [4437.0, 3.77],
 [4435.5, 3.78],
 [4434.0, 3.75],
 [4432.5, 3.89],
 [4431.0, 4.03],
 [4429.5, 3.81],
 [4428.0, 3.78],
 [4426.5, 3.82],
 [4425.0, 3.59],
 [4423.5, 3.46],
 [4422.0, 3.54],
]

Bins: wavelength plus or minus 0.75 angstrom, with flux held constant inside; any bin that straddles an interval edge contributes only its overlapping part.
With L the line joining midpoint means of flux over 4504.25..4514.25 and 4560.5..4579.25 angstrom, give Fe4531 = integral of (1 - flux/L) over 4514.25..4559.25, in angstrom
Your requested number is 5.7 angstrom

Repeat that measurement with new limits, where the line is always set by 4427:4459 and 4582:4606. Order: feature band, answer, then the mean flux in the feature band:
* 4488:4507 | -1.1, 4.18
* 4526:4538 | 0.4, 3.86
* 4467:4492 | 0.4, 3.85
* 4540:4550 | 0.8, 3.68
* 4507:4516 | -1.2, 4.48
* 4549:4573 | -0.6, 4.12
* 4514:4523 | -0.1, 4.02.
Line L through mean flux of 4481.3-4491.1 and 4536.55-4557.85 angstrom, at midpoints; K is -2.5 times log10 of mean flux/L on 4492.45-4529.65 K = -0.117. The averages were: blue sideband 3.78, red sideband 3.82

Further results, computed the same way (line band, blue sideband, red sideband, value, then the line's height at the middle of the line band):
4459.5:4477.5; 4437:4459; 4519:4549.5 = 0.00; 3.89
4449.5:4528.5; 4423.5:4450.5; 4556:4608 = -0.03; 3.92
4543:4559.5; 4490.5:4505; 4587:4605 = 0.12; 4.19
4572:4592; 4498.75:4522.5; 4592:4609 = 0.01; 4.06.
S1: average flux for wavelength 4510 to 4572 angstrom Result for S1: 4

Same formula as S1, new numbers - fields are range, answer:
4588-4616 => 3.99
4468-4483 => 3.89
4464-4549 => 4.01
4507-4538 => 4.08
